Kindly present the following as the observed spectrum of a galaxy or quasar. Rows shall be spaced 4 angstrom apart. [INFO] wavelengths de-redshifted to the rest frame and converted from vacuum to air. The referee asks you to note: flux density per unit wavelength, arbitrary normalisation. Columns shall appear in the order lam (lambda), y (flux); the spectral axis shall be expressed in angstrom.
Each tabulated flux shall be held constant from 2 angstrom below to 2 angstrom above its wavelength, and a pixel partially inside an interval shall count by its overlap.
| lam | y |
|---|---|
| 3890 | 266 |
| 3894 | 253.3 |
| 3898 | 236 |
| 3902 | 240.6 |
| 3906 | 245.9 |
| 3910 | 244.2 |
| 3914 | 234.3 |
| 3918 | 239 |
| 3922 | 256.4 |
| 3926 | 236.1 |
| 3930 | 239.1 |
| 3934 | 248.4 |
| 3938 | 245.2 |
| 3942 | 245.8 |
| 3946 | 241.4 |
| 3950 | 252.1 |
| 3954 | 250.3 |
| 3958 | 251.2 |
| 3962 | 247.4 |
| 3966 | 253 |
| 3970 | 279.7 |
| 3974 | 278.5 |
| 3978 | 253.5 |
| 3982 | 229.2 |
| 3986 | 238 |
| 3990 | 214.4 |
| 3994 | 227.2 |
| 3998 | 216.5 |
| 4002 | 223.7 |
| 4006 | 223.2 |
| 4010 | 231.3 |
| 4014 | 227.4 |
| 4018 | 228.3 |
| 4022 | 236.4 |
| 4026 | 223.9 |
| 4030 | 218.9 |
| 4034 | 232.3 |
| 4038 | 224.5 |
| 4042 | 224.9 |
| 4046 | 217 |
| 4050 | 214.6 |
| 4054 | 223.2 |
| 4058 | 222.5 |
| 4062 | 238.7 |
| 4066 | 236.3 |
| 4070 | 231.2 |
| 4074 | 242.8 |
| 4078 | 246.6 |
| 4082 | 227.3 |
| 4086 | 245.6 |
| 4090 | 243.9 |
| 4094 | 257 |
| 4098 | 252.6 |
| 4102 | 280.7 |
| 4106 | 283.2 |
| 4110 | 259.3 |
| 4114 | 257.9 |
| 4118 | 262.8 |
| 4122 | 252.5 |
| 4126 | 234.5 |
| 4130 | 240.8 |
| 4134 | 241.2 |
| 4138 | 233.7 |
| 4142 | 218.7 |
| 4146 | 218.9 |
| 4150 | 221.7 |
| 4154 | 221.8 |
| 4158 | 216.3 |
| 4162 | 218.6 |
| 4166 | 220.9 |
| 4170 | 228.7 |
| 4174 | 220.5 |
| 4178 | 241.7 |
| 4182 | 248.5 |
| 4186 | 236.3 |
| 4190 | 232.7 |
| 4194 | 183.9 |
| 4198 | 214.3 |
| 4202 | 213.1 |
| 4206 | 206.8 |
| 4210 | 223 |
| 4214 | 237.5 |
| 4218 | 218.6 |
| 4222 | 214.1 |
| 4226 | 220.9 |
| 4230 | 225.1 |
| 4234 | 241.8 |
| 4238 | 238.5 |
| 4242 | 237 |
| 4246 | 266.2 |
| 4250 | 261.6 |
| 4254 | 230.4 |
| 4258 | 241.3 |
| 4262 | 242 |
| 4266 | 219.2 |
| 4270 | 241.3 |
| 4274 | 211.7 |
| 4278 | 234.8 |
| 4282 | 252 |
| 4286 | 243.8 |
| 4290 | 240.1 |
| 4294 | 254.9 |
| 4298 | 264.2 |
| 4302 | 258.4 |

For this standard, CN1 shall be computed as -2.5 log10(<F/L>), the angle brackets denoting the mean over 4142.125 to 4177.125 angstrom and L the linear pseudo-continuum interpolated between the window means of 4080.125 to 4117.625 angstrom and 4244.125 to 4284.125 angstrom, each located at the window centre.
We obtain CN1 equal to 0.13 mag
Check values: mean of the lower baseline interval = 257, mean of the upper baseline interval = 240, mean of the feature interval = 221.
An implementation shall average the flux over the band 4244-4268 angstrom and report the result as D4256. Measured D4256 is 243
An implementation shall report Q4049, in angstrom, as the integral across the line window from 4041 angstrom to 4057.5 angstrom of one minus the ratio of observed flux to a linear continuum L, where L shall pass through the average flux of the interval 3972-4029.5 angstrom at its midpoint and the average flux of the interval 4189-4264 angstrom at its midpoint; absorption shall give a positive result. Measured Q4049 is 0.8 angstrom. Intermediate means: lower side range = 232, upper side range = 229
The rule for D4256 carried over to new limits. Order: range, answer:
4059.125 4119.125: 250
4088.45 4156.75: 246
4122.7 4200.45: 226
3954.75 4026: 239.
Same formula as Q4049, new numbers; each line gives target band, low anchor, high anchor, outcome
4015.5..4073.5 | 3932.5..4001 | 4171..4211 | 2.46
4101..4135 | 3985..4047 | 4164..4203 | -4.84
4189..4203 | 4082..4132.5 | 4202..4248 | 1.56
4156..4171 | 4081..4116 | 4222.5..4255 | 1.70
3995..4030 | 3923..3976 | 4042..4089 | 2.13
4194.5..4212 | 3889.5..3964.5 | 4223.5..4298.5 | 2.11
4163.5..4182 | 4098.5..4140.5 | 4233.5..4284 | 1.39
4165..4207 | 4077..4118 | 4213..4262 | 3.57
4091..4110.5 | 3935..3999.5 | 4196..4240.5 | -2.70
